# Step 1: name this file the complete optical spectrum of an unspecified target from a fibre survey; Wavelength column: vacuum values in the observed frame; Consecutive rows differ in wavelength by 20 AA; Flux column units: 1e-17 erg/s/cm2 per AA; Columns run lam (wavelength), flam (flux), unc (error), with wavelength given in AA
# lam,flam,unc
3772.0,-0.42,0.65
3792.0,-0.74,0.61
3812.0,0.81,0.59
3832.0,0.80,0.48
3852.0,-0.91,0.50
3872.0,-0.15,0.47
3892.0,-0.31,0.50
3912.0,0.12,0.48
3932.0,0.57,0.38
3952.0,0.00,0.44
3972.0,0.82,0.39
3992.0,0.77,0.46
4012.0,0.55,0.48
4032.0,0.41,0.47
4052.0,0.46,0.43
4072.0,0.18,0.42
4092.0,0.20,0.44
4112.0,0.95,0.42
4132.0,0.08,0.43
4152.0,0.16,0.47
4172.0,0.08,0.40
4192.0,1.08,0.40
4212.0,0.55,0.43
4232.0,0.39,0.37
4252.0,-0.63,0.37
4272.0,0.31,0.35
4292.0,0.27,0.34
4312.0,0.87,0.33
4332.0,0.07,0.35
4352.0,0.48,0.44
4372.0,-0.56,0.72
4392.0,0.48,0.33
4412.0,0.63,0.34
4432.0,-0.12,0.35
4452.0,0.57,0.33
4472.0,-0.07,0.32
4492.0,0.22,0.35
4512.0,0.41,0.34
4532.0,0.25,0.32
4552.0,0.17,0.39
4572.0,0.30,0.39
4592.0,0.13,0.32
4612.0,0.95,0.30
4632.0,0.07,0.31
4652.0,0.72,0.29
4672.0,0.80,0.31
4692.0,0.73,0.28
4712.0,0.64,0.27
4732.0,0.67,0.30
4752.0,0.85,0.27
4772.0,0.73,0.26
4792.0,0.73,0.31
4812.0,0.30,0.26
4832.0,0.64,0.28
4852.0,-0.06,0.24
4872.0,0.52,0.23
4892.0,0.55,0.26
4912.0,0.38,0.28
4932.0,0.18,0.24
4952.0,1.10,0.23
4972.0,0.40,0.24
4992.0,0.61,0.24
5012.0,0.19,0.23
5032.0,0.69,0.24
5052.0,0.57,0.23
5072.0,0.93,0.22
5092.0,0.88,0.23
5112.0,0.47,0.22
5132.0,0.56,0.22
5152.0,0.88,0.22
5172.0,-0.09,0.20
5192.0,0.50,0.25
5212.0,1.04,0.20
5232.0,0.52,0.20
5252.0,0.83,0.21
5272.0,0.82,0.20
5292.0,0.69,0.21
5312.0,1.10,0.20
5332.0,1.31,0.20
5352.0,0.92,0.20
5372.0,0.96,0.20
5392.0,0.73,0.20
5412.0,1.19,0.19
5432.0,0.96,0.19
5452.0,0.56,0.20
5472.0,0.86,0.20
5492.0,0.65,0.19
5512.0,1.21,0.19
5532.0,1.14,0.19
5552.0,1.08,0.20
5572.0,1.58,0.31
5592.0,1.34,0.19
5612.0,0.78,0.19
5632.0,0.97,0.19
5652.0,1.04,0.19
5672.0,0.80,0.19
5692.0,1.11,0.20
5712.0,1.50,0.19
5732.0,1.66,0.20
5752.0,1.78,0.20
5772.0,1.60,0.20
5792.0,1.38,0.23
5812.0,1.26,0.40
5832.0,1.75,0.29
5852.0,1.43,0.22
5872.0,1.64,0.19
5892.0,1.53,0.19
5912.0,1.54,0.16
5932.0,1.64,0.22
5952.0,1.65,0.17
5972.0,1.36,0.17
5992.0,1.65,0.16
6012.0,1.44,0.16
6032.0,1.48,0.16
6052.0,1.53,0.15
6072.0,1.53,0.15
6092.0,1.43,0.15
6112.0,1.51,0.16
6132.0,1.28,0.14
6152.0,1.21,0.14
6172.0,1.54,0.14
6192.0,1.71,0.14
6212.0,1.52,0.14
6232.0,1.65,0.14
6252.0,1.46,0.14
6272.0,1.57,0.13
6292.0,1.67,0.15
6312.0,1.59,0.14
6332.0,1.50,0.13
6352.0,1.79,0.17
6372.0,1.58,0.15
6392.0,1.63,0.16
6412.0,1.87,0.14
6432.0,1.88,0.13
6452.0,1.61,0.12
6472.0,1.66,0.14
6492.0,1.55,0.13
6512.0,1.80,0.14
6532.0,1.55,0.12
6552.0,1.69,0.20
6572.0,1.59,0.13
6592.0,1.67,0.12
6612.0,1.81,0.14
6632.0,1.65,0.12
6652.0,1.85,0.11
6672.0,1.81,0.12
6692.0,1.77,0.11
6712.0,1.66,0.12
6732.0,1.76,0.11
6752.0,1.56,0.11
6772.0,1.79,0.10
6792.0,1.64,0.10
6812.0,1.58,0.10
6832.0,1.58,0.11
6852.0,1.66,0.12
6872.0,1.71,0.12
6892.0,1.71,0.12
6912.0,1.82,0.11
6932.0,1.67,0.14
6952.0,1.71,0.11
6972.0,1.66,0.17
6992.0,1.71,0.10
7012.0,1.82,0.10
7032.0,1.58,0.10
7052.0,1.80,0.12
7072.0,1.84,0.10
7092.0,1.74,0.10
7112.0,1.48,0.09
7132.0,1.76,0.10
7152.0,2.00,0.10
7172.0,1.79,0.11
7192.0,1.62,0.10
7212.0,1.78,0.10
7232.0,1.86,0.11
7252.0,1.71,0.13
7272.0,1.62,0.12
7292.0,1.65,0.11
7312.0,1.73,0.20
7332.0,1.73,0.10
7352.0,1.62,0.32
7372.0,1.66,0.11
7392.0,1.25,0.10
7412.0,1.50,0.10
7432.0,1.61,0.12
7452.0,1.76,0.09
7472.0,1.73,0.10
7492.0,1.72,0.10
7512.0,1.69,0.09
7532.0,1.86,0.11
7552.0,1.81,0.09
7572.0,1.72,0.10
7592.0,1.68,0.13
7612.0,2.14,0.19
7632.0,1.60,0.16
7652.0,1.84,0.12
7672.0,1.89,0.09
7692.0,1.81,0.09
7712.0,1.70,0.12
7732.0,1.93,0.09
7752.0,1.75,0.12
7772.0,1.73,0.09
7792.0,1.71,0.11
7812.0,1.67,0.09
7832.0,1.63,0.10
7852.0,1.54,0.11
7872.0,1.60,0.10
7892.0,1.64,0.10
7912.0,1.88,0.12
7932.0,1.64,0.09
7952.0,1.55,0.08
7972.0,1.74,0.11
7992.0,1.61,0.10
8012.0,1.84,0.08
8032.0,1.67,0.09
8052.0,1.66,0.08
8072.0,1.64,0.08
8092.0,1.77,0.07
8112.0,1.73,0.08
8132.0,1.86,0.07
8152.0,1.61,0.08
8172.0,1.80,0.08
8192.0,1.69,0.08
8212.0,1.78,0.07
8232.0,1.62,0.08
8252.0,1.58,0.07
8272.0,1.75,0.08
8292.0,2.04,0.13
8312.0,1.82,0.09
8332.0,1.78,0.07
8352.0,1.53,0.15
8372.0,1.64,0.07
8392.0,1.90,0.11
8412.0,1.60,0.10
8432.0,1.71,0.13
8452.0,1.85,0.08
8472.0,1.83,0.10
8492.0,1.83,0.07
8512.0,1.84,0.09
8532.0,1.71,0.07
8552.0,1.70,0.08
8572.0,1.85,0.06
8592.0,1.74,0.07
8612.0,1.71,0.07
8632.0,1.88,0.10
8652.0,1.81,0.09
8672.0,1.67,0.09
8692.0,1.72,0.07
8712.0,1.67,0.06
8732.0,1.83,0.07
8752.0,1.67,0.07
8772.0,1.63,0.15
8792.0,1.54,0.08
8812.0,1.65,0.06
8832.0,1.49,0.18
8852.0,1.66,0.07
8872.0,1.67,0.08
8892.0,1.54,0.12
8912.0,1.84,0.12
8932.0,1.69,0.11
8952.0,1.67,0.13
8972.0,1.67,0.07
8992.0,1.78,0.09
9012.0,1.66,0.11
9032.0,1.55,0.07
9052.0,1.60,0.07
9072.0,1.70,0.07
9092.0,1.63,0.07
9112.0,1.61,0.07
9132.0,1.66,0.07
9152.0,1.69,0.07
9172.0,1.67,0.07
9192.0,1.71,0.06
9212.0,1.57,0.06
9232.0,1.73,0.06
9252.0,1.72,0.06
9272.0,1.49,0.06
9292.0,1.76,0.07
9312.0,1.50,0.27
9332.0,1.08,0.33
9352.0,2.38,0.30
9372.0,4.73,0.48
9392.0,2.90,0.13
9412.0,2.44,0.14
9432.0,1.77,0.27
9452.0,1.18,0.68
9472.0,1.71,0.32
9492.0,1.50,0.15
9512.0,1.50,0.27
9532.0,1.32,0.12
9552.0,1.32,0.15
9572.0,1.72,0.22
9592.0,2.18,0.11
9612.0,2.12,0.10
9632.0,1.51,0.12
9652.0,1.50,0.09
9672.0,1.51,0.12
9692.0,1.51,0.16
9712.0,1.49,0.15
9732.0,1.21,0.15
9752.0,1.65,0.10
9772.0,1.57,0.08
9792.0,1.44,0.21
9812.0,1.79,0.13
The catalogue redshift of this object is 0.427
